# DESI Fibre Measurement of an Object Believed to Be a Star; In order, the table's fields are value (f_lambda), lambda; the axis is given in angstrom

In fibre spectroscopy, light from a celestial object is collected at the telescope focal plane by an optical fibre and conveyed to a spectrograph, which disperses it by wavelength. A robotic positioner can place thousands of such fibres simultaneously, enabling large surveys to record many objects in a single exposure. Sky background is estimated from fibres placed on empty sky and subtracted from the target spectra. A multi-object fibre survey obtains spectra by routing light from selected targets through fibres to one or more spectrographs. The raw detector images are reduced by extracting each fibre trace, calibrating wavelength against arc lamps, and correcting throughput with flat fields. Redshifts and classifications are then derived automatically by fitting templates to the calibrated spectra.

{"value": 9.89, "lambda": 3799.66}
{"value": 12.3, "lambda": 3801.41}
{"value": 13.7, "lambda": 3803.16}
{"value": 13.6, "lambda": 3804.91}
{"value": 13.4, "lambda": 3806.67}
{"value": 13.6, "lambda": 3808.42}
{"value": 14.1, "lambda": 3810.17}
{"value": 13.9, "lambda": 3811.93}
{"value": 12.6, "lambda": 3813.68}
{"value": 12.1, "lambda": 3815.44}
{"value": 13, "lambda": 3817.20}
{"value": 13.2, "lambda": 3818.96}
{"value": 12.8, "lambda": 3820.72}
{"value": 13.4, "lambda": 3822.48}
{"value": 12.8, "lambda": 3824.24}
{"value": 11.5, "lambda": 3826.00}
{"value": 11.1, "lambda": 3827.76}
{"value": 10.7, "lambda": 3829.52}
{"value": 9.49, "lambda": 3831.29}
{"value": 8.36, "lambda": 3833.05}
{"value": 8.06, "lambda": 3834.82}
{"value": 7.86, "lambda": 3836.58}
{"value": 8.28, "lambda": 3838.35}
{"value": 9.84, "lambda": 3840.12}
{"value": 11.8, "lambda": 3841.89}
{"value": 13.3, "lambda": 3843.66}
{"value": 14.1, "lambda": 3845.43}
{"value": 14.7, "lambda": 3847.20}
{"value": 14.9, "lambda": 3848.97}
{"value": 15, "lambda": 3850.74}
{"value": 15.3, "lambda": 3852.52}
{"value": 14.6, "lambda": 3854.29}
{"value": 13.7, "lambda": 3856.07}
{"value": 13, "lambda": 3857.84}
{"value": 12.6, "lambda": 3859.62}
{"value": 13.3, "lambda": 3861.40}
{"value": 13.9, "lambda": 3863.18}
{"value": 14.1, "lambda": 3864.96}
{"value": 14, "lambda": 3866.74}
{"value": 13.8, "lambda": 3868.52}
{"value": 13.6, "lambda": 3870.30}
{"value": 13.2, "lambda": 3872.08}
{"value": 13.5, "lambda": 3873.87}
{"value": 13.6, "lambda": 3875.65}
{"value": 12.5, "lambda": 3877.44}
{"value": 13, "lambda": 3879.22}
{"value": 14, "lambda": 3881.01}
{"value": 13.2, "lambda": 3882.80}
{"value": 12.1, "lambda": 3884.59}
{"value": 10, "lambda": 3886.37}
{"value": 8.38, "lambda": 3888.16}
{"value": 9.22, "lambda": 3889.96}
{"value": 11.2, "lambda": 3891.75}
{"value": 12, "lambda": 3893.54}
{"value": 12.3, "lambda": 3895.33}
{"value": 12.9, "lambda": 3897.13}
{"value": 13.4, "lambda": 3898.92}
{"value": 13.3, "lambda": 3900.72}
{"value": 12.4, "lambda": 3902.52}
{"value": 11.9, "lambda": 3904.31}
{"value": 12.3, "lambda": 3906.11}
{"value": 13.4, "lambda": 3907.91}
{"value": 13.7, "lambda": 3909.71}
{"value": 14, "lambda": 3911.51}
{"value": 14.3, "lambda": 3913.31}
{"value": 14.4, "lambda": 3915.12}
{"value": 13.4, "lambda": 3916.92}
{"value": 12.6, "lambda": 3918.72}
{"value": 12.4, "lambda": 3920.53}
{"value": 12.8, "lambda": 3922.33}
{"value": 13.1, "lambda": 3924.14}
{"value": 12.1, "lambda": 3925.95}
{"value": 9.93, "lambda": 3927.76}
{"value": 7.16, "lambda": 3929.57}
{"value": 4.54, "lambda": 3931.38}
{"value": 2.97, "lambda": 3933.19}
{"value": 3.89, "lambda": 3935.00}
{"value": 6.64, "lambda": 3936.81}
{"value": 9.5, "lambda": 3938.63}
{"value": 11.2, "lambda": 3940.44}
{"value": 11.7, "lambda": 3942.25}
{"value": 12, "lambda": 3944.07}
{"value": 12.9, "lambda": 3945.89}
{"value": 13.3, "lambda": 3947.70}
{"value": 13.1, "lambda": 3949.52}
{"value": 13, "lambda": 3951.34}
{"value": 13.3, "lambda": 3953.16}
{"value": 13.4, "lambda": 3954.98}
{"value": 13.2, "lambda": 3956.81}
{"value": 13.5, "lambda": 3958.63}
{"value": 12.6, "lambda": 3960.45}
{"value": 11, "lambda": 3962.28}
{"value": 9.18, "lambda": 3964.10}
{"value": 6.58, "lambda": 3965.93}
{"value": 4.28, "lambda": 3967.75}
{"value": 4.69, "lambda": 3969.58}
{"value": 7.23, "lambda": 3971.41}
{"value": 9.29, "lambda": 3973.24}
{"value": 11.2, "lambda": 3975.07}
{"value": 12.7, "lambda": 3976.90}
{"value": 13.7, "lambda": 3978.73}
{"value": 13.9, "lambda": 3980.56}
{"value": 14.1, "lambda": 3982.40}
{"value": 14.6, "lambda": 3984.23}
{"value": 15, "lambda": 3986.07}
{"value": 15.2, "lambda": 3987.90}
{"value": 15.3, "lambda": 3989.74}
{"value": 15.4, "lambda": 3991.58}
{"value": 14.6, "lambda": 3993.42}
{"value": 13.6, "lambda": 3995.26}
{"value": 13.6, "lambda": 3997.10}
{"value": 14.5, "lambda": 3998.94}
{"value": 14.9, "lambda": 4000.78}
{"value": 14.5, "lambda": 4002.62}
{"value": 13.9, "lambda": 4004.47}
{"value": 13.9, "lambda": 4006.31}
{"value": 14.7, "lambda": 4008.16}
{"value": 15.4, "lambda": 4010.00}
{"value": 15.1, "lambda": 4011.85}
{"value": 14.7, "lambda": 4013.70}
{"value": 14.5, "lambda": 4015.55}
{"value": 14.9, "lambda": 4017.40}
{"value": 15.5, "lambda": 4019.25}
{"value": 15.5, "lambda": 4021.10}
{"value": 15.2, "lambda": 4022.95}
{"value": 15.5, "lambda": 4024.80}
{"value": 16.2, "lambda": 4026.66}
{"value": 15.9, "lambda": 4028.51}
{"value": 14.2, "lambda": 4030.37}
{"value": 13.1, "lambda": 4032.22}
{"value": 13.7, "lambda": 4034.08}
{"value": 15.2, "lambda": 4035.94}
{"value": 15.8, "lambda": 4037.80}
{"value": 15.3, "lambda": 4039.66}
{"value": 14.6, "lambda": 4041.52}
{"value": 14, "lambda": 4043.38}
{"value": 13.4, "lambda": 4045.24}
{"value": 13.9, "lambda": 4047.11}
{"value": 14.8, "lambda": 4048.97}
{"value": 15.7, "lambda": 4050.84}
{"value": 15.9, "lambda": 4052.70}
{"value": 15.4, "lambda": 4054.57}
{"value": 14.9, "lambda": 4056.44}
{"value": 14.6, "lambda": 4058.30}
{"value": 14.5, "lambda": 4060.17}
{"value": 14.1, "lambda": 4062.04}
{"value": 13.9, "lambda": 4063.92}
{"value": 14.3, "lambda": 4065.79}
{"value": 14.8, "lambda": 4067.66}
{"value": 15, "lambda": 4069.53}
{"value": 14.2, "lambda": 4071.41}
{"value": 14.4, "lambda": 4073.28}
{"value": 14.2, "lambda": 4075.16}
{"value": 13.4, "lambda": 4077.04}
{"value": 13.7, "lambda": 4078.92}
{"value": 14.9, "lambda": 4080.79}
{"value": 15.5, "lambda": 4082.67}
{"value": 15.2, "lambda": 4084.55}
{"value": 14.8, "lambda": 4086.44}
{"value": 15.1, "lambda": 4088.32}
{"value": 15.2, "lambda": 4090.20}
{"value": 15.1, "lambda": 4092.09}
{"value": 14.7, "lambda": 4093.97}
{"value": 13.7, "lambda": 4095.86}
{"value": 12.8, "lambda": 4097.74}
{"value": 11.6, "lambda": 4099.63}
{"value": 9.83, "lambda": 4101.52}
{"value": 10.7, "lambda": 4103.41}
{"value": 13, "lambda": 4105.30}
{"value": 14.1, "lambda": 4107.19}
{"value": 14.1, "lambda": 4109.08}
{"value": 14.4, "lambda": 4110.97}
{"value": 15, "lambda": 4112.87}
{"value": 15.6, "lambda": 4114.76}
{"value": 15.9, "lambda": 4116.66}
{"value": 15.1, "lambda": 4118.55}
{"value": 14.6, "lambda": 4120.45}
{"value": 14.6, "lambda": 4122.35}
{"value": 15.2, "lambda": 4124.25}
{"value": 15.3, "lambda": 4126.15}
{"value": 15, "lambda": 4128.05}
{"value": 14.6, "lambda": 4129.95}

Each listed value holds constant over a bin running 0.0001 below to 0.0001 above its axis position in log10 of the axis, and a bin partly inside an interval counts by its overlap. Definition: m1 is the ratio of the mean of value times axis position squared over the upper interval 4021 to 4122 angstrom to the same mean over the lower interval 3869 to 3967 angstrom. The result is 1.34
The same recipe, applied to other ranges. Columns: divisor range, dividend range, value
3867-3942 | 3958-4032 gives 1.20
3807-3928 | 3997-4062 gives 1.28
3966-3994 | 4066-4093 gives 1.29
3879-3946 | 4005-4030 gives 1.41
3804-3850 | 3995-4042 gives 1.36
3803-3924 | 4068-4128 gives 1.27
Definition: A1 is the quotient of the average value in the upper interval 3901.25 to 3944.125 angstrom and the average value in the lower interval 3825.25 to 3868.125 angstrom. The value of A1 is 0.89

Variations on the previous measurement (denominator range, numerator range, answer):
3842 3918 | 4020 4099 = 1.12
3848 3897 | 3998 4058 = 1.14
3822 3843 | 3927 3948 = 0.85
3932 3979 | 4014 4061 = 1.47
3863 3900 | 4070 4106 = 1.10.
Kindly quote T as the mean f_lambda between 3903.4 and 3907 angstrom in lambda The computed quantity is 12.1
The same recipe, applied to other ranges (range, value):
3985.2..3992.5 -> 15.2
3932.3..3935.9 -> 3.43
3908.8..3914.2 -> 14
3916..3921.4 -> 12.8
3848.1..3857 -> 14.7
